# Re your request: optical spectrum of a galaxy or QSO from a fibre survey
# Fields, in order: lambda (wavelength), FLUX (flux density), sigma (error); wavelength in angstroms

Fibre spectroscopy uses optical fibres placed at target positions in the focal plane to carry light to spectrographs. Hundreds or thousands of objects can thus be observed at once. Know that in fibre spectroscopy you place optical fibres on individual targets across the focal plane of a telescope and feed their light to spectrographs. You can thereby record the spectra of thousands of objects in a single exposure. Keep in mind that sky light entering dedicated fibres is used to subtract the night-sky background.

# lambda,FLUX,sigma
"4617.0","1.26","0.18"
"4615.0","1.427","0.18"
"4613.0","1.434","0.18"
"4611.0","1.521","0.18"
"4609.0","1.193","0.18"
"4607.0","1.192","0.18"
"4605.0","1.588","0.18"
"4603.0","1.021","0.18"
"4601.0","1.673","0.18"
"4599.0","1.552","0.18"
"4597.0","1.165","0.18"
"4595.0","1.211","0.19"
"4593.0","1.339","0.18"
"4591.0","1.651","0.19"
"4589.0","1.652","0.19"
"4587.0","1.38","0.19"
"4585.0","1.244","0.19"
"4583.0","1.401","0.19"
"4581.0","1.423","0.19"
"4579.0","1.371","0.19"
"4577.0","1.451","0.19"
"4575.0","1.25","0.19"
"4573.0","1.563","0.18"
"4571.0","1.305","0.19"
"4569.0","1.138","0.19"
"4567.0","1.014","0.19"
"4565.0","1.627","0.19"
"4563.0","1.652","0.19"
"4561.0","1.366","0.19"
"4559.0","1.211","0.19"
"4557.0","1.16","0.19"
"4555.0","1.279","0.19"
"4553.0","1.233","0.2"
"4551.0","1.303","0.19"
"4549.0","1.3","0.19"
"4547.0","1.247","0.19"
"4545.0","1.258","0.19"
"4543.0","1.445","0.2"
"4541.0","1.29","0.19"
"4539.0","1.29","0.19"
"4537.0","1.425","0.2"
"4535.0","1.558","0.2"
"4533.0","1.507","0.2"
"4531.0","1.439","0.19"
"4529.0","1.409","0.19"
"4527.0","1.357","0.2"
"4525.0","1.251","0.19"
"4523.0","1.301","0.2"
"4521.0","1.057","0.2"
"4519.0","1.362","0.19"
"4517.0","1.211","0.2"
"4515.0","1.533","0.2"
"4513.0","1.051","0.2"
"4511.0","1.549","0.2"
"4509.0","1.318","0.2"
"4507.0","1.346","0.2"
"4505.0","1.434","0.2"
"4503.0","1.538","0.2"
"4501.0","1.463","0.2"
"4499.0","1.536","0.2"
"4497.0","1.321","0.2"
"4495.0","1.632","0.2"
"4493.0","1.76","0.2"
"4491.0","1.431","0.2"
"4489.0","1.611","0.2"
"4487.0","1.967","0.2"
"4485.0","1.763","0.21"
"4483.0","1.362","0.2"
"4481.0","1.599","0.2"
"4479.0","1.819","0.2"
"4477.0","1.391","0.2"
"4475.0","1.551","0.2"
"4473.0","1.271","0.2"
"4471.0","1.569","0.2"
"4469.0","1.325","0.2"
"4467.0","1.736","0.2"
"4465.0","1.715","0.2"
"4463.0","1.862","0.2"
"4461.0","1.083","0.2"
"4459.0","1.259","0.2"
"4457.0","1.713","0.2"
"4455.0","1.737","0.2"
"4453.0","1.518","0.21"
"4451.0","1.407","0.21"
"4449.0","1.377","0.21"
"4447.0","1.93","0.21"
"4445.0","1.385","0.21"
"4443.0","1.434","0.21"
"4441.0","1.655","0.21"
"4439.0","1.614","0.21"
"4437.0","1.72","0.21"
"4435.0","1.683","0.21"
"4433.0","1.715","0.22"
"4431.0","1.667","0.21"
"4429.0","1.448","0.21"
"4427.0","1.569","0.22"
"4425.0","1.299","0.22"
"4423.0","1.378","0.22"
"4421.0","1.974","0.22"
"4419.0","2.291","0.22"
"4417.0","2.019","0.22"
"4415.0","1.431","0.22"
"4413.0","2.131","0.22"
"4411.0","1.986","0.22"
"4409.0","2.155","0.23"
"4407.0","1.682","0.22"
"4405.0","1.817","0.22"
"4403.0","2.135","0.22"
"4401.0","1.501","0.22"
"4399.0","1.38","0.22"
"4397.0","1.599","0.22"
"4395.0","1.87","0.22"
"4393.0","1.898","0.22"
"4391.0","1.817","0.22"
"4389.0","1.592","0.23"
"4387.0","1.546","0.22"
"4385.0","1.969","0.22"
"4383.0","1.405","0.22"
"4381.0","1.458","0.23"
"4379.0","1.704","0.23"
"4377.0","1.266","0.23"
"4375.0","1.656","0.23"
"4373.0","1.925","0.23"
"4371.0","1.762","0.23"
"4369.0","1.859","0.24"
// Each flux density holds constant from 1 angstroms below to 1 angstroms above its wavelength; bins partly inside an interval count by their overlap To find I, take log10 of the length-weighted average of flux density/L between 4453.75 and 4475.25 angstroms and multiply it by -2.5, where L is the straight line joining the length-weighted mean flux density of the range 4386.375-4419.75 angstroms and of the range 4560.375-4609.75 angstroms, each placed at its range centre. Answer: 0.09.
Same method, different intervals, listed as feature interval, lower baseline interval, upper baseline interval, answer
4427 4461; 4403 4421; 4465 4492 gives 0.135 mag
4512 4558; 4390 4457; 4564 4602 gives 0.131 mag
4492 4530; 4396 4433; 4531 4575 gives 0.057 mag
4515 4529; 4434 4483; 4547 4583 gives 0.107 mag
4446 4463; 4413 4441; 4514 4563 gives 0.056 mag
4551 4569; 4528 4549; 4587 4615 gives 0.066 mag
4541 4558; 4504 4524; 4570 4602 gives 0.070 mag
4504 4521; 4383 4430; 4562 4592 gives 0.156 mag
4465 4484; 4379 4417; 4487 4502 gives 0.055 mag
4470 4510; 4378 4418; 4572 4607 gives 0.036 mag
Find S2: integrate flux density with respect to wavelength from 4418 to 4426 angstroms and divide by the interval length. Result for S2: 1.74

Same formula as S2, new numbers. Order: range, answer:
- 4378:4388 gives 1.62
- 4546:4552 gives 1.28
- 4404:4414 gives 1.95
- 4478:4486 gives 1.64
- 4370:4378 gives 1.65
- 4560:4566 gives 1.55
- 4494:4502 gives 1.49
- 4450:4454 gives 1.46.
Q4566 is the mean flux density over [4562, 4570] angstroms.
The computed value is 1.36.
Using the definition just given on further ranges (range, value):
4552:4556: 1.26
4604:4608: 1.39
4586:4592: 1.56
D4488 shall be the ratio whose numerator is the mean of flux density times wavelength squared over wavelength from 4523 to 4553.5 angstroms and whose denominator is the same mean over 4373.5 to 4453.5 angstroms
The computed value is 0.9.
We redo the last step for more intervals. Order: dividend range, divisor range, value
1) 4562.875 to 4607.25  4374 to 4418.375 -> 0.87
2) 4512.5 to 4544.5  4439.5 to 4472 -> 0.90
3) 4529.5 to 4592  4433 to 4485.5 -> 0.92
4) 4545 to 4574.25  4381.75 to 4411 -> 0.81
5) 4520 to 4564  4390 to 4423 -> 0.77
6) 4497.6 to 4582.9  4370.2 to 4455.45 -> 0.85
